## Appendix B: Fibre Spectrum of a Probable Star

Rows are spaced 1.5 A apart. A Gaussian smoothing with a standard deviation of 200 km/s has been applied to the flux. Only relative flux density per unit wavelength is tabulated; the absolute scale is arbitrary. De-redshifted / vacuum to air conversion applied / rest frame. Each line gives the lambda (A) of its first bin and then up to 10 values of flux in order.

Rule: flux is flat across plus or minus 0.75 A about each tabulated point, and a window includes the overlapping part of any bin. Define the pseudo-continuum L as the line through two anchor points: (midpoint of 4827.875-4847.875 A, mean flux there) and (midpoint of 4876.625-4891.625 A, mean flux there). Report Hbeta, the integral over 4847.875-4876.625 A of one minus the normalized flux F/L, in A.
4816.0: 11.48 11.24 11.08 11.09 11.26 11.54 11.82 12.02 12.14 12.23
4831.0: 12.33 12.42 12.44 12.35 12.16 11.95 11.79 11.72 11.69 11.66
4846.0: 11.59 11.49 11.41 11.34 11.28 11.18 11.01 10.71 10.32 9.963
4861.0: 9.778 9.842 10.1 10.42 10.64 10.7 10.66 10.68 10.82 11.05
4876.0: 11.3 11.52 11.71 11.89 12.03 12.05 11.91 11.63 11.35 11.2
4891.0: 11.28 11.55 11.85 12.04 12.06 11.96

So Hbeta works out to 2.7 A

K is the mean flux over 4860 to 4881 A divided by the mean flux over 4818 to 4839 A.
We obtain 0.90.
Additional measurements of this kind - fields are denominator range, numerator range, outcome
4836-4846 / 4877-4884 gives 1.00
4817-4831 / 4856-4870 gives 0.88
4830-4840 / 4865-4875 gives 0.88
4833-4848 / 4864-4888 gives 0.94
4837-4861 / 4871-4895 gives 1.02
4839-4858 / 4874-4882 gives 1.02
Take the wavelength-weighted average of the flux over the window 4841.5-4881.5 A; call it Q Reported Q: 11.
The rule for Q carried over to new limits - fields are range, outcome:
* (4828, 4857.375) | 11.7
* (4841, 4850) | 11.6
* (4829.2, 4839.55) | 12.3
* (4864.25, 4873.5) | 10.6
